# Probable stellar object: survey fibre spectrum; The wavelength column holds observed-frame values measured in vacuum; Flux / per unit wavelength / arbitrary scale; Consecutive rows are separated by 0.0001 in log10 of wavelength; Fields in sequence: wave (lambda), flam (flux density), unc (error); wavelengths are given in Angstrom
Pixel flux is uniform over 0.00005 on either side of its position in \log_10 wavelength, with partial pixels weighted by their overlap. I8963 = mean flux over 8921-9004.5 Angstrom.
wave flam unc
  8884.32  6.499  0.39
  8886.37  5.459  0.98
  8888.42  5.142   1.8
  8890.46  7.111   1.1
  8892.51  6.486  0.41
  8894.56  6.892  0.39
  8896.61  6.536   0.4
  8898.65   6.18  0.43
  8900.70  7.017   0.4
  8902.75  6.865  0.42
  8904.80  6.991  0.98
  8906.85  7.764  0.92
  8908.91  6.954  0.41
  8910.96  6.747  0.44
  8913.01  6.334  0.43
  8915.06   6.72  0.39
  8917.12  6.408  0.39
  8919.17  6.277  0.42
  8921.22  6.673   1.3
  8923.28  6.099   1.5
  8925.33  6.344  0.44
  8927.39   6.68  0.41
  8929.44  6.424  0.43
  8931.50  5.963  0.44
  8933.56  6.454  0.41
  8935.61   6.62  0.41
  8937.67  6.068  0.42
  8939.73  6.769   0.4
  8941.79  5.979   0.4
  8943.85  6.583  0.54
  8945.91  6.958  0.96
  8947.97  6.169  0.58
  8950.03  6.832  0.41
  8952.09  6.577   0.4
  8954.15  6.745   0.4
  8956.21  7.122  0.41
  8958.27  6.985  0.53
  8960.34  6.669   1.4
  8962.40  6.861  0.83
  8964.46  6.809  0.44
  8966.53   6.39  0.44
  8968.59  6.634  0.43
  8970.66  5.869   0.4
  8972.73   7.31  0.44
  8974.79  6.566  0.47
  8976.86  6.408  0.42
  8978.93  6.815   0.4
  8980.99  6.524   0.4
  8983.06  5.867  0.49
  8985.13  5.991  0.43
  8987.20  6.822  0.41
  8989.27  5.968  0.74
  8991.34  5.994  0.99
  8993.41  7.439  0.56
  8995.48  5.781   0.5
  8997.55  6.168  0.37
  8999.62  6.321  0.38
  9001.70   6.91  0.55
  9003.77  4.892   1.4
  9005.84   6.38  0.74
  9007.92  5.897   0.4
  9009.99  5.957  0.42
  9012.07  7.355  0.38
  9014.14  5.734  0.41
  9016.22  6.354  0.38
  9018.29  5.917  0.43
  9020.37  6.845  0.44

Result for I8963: 6.47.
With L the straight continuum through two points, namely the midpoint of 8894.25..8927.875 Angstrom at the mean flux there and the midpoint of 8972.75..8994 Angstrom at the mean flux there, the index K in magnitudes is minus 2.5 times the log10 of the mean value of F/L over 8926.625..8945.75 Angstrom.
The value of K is 0.03 mag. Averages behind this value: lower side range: 6.67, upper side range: 6.46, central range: 6.41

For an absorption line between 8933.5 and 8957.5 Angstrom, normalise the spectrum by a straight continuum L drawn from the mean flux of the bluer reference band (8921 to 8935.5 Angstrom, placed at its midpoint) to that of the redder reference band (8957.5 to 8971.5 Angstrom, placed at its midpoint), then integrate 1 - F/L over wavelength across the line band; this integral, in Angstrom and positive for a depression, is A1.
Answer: -0.36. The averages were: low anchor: 6.38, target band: 6.58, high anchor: 6.6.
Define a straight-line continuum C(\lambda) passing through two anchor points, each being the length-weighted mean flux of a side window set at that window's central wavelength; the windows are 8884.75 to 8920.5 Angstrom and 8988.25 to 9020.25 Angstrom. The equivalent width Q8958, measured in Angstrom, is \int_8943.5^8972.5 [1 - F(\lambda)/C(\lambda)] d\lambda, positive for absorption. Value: -1.3 Angstrom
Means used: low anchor 6.58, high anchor 6.22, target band 6.68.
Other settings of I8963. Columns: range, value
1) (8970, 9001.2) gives 6.4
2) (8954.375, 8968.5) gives 6.79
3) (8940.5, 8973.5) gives 6.65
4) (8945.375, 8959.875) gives 6.76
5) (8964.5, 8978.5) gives 6.56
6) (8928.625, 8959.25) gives 6.55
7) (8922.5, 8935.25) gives 6.35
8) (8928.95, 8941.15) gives 6.37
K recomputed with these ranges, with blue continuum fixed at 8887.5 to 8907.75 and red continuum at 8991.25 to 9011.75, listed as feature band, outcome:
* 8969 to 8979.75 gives -0.040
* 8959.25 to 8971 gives -0.031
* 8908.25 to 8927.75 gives 0.016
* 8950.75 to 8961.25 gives -0.064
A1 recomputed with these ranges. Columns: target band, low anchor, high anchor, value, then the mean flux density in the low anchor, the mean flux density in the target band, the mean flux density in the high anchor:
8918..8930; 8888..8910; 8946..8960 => 0.6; 6.77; 6.42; 6.75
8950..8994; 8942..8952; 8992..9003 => -0.4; 6.58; 6.59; 6.47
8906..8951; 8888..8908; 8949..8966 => 1.7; 6.75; 6.53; 6.81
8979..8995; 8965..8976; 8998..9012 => 0.0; 6.56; 6.38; 6.15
